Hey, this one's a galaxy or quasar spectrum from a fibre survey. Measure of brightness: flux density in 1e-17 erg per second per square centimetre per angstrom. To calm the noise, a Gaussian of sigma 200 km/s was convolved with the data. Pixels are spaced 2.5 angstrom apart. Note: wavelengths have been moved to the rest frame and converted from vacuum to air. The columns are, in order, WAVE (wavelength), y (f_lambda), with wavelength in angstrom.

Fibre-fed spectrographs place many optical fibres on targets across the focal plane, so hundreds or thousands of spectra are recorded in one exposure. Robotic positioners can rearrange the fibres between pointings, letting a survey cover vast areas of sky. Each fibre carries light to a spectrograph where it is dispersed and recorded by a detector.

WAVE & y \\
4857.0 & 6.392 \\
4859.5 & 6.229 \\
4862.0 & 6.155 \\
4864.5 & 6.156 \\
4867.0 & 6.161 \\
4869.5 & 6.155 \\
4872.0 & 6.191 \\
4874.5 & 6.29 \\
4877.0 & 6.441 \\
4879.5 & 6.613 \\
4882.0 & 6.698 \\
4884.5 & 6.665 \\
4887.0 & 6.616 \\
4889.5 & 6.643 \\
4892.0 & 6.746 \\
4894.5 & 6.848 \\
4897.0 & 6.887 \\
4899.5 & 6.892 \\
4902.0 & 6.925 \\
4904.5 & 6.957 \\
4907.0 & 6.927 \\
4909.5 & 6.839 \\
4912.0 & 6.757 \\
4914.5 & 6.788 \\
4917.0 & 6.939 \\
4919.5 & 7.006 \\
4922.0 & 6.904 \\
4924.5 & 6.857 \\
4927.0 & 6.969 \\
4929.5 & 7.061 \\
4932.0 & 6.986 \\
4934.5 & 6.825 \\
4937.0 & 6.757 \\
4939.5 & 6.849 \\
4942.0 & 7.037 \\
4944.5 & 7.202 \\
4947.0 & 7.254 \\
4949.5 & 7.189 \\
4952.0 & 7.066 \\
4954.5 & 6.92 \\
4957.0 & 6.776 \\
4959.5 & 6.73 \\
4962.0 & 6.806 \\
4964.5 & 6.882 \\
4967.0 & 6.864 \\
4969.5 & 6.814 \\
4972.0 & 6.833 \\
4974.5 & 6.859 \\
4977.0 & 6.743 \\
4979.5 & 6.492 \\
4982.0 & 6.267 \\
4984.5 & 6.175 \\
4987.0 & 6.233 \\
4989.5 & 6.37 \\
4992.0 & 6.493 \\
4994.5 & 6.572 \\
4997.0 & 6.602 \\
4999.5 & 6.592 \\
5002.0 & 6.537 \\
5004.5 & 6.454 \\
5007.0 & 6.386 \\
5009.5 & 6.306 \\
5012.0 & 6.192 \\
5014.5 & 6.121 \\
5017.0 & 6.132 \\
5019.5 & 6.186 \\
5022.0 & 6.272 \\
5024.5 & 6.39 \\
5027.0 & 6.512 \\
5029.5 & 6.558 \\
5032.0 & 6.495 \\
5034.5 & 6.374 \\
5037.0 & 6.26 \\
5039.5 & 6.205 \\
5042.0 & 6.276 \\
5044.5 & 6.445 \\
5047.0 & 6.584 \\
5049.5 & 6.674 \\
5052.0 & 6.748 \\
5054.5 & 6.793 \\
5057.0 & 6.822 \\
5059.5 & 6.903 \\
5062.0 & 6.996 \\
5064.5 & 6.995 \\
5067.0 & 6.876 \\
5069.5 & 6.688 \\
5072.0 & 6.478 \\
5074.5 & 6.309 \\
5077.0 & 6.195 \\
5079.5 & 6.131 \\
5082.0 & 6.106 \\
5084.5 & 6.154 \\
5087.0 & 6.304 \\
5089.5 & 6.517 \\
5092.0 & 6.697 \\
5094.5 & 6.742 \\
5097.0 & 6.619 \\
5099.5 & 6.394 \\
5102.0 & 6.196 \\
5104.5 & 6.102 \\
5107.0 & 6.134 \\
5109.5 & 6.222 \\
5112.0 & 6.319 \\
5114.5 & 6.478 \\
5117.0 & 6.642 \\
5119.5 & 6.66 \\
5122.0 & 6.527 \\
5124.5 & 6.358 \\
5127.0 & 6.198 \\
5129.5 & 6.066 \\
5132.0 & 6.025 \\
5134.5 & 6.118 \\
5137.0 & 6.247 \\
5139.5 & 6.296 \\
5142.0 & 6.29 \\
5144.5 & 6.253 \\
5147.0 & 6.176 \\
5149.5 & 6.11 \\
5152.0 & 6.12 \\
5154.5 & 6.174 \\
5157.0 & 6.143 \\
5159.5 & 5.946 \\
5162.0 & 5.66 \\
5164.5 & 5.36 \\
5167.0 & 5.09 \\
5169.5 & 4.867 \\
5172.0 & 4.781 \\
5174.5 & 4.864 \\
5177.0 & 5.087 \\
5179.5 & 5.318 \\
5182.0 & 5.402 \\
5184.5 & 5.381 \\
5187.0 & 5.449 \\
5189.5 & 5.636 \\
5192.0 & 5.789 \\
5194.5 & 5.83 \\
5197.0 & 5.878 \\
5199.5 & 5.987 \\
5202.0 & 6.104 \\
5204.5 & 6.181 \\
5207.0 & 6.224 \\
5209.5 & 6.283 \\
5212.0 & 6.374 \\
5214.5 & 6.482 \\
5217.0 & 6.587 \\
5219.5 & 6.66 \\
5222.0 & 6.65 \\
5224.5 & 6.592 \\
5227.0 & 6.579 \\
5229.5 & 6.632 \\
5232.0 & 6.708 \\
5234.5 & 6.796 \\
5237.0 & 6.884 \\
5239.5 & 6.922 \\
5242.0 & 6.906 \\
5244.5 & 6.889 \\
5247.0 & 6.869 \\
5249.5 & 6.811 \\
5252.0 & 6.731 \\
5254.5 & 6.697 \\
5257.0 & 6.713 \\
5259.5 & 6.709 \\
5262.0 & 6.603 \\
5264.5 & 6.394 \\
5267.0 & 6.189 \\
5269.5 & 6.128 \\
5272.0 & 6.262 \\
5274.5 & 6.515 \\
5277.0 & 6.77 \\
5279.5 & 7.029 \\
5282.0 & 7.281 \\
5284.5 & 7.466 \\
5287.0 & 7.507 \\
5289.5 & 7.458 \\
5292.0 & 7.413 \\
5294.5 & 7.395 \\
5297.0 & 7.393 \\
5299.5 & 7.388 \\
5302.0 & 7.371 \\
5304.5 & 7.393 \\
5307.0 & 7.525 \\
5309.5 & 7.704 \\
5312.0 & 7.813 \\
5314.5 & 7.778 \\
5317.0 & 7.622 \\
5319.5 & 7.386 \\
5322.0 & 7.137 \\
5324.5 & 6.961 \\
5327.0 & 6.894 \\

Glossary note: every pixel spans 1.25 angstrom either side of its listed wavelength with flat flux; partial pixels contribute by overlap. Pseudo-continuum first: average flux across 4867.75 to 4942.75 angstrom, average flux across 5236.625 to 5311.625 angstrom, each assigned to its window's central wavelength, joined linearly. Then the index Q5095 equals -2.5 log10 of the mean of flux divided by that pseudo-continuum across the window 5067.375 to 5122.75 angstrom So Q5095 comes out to 0.08 mag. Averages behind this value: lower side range 6.76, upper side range 6.99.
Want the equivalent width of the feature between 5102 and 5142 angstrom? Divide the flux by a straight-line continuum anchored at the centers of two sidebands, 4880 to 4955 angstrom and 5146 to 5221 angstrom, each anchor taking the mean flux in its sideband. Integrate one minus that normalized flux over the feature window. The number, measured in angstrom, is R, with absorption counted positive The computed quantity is -1.6 angstrom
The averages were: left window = 6.9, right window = 5.8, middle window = 6.29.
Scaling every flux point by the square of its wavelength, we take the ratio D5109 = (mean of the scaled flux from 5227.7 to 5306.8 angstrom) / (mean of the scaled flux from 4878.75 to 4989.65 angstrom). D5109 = 1.16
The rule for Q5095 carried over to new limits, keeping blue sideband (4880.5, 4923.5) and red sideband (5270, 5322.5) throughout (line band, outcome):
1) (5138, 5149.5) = 0.14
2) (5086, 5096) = 0.08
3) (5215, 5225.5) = 0.09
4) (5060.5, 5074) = 0.04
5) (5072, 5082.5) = 0.13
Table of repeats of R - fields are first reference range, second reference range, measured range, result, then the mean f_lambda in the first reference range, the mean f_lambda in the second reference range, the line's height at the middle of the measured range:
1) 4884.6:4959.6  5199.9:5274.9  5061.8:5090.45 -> 1.2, 6.9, 6.56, 6.74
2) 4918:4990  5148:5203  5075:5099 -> -1.2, 6.82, 5.59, 6.08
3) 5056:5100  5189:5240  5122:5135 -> 0.6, 6.55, 6.37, 6.49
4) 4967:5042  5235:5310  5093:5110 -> 0.7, 6.43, 6.97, 6.63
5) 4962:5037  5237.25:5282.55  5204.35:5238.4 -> 0.5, 6.47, 6.69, 6.65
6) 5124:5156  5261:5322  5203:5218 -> 0.7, 6.18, 7.16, 6.64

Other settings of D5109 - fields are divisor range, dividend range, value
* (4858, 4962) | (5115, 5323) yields 1.08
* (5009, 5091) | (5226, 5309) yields 1.17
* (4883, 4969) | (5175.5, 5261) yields 1.03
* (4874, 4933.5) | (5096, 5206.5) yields 0.96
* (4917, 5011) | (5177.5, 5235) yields 1.00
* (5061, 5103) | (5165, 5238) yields 0.96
